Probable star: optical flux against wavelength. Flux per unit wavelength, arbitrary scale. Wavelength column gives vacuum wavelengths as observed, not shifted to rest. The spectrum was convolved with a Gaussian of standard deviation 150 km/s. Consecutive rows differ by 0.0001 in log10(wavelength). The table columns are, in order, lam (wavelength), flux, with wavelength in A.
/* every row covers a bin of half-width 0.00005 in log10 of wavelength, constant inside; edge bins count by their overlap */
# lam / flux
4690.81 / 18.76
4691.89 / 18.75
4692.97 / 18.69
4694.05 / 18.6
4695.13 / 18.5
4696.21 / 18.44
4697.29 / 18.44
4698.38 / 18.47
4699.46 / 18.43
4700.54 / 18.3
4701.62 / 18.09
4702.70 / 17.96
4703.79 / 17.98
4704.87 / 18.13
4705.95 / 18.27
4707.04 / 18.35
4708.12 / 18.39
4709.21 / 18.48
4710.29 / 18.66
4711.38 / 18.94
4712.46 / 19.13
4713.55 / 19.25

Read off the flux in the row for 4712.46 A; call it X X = 19.13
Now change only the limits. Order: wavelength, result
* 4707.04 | 18.35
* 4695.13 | 18.5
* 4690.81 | 18.76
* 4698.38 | 18.47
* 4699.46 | 18.43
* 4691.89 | 18.75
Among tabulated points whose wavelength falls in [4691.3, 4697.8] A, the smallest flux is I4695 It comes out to 18.44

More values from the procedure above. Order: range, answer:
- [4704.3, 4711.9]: 18.13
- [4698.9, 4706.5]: 17.96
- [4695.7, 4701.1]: 18.3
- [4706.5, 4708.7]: 18.35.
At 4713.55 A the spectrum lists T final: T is 19.25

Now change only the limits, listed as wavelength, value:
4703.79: 17.98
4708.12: 18.39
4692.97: 18.69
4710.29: 18.66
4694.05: 18.6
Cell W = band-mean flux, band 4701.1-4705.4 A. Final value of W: 18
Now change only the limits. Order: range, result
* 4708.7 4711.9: 18.7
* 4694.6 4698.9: 18.4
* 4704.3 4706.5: 18.2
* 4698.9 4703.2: 18.2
